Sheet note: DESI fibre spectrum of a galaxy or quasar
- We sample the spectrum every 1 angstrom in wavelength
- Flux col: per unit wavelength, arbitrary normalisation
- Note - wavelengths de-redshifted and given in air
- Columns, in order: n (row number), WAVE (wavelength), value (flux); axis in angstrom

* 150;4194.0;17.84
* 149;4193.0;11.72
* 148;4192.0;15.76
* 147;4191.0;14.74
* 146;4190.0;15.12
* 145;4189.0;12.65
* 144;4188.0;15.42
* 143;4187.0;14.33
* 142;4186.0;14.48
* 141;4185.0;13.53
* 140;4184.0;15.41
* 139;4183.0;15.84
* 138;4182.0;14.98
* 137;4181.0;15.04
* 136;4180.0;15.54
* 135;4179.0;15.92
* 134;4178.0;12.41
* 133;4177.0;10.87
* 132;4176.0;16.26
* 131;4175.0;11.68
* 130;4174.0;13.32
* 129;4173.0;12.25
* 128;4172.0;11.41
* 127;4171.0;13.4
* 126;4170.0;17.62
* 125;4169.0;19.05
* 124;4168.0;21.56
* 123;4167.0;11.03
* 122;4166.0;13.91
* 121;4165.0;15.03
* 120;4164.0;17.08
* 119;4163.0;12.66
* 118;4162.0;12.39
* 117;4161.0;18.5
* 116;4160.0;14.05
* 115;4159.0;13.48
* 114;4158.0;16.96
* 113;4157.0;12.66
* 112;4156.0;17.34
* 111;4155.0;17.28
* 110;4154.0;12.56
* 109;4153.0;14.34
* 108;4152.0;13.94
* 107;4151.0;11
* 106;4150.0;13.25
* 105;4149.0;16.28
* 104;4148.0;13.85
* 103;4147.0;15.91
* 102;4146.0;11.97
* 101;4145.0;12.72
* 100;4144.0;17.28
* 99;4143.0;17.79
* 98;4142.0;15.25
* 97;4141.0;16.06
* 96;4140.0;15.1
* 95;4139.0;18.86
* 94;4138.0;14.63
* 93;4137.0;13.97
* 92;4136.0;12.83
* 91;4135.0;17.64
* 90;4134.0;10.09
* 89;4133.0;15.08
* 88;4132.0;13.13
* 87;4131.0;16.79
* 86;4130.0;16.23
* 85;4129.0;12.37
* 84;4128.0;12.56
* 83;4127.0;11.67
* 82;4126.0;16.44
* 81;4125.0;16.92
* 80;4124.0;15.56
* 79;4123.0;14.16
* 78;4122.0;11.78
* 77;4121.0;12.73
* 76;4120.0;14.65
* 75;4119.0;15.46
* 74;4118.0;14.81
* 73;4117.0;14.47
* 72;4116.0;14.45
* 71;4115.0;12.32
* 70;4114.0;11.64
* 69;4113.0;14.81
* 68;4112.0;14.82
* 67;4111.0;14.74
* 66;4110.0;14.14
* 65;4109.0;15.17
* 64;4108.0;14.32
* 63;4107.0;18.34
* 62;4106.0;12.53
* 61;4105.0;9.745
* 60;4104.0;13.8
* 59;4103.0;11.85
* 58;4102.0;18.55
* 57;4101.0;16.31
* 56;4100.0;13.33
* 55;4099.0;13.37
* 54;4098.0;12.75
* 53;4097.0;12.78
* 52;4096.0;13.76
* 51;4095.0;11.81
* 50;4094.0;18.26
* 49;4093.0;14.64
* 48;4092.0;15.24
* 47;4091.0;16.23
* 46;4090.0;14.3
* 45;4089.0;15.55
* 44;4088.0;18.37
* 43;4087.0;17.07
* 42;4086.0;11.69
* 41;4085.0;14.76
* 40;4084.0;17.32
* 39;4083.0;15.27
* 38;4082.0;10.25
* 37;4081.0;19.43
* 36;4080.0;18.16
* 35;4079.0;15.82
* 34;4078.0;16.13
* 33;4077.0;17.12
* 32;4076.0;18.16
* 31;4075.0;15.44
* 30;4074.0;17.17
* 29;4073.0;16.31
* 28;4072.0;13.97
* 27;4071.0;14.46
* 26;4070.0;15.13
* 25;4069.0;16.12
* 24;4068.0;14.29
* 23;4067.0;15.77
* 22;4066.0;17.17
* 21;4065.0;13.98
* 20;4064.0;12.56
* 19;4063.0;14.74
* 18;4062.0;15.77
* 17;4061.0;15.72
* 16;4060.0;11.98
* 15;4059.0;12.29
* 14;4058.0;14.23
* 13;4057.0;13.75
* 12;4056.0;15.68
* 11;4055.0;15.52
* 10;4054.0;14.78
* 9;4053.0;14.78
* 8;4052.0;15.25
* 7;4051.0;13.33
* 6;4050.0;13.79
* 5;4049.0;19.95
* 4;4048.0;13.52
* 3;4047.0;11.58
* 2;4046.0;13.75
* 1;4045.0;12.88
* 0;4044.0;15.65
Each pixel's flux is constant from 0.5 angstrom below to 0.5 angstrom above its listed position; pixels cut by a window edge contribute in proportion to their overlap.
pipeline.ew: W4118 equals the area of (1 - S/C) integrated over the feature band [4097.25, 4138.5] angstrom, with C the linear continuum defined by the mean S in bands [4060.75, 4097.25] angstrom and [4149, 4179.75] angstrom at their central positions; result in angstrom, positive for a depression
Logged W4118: 2.3 angstrom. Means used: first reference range 15.4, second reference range 14.5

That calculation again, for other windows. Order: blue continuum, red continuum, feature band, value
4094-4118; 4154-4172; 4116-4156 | 0.3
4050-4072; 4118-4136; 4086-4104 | -0.5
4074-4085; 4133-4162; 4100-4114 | 1.1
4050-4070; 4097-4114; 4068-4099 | -2.2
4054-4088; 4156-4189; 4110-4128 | 1.0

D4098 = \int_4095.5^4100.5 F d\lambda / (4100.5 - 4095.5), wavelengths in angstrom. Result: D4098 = 13.2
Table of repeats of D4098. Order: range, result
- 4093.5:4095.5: 15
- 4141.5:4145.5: 15.8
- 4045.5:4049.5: 14.7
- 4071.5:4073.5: 15.1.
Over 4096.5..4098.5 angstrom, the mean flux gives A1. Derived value 12.8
